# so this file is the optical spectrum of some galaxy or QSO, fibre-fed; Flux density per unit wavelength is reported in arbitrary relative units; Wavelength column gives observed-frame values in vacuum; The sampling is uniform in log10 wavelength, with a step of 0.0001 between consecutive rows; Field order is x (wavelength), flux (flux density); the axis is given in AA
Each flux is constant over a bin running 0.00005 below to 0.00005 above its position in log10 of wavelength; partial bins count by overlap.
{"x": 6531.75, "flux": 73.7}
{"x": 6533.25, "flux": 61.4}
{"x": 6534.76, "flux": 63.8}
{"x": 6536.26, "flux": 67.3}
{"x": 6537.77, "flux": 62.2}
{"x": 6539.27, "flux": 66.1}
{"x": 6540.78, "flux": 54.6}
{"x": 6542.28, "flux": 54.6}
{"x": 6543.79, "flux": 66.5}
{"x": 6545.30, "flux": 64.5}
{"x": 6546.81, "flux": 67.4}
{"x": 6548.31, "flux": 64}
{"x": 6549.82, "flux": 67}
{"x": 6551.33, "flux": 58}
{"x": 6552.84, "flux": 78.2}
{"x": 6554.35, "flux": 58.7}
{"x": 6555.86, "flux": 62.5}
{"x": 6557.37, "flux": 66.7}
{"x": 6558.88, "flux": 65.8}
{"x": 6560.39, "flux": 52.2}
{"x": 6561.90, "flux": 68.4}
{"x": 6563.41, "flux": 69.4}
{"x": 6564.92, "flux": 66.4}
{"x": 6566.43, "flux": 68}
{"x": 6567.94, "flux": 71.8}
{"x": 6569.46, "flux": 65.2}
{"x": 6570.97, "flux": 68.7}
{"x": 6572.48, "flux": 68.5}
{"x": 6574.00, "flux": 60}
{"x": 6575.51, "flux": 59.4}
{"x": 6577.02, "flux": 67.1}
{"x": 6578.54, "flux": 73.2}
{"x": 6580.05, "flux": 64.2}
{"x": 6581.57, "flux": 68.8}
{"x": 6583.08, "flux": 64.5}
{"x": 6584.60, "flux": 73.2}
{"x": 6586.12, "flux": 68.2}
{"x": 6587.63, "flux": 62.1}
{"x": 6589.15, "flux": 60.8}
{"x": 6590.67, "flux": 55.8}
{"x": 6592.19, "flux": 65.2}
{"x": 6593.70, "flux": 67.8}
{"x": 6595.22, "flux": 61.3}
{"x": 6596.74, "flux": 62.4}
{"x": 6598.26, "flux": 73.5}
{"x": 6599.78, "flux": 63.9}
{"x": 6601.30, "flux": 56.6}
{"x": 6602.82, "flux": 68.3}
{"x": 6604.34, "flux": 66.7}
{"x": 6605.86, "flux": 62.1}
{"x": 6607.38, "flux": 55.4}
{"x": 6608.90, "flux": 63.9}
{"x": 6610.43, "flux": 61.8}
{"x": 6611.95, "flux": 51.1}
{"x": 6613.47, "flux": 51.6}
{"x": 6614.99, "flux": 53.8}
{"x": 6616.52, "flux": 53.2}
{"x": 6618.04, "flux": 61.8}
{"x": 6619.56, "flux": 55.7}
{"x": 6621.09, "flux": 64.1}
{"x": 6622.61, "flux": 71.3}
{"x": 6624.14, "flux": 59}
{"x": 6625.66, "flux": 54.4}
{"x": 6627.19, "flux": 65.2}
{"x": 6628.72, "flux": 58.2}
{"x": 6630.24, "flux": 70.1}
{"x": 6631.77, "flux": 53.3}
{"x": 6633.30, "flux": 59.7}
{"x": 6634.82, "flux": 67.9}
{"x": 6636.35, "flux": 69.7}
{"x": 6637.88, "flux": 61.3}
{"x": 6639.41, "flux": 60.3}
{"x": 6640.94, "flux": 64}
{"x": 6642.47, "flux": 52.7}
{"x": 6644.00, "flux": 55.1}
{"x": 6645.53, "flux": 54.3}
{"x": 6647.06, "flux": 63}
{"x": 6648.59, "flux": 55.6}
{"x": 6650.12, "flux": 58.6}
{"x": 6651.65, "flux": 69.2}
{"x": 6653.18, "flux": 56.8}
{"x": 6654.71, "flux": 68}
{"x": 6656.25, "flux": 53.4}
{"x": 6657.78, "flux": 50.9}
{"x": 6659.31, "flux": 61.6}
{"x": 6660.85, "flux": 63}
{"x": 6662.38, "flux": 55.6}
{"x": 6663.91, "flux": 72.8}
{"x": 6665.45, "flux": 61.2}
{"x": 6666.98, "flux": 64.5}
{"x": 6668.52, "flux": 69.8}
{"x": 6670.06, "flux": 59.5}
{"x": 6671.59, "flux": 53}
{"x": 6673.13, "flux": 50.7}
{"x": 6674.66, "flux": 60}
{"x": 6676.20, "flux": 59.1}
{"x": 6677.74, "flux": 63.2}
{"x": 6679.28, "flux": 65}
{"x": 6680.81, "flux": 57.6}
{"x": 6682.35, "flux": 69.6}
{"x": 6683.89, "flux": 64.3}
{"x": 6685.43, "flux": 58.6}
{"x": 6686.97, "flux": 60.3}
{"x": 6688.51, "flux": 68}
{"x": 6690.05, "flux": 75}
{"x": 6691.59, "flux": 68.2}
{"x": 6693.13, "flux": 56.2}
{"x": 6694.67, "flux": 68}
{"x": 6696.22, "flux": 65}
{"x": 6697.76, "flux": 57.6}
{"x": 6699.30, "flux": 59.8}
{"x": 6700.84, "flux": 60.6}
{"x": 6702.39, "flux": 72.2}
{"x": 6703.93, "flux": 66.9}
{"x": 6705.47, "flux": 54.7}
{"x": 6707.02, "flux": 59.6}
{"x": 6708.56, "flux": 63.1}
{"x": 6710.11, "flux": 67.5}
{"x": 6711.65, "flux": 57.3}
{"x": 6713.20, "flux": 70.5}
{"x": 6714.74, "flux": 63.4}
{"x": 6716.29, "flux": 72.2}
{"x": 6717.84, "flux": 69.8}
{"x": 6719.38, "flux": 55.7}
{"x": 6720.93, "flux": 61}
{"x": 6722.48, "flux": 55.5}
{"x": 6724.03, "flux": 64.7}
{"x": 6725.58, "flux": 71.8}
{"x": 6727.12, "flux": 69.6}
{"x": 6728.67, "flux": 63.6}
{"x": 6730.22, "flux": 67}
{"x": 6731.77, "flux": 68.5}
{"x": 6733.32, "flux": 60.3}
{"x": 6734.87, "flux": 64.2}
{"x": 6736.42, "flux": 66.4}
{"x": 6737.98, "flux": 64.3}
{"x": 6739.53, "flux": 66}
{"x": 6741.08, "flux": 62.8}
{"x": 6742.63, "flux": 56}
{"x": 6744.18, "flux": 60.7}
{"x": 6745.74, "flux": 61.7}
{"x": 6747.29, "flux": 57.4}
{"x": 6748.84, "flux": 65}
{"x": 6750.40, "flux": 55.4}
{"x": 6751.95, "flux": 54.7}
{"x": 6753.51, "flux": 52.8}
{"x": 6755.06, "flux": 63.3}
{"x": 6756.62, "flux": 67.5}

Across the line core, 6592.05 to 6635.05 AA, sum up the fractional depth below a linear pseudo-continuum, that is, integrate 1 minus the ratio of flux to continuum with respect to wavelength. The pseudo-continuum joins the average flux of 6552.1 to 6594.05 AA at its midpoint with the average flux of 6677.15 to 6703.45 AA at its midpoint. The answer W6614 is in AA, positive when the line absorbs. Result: 2.61 AA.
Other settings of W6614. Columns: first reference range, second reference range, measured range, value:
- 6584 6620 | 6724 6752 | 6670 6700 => 0.31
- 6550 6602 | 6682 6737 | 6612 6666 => 3.94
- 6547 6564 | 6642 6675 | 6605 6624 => 0.89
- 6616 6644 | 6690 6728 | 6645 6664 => 0.67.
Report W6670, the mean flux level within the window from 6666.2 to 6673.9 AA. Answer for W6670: 59.5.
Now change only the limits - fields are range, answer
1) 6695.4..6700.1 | 60.8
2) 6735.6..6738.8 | 65.2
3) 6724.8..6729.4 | 68.5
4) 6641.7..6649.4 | 56.2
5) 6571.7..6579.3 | 65.7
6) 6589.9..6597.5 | 62.5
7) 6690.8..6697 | 64.3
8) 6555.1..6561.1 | 61.9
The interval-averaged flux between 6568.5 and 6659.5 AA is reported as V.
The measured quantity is 61.9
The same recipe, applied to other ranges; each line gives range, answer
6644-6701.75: 61.5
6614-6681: 60.4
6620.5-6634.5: 61.9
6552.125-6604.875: 65.5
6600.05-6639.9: 60.7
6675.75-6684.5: 63.3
